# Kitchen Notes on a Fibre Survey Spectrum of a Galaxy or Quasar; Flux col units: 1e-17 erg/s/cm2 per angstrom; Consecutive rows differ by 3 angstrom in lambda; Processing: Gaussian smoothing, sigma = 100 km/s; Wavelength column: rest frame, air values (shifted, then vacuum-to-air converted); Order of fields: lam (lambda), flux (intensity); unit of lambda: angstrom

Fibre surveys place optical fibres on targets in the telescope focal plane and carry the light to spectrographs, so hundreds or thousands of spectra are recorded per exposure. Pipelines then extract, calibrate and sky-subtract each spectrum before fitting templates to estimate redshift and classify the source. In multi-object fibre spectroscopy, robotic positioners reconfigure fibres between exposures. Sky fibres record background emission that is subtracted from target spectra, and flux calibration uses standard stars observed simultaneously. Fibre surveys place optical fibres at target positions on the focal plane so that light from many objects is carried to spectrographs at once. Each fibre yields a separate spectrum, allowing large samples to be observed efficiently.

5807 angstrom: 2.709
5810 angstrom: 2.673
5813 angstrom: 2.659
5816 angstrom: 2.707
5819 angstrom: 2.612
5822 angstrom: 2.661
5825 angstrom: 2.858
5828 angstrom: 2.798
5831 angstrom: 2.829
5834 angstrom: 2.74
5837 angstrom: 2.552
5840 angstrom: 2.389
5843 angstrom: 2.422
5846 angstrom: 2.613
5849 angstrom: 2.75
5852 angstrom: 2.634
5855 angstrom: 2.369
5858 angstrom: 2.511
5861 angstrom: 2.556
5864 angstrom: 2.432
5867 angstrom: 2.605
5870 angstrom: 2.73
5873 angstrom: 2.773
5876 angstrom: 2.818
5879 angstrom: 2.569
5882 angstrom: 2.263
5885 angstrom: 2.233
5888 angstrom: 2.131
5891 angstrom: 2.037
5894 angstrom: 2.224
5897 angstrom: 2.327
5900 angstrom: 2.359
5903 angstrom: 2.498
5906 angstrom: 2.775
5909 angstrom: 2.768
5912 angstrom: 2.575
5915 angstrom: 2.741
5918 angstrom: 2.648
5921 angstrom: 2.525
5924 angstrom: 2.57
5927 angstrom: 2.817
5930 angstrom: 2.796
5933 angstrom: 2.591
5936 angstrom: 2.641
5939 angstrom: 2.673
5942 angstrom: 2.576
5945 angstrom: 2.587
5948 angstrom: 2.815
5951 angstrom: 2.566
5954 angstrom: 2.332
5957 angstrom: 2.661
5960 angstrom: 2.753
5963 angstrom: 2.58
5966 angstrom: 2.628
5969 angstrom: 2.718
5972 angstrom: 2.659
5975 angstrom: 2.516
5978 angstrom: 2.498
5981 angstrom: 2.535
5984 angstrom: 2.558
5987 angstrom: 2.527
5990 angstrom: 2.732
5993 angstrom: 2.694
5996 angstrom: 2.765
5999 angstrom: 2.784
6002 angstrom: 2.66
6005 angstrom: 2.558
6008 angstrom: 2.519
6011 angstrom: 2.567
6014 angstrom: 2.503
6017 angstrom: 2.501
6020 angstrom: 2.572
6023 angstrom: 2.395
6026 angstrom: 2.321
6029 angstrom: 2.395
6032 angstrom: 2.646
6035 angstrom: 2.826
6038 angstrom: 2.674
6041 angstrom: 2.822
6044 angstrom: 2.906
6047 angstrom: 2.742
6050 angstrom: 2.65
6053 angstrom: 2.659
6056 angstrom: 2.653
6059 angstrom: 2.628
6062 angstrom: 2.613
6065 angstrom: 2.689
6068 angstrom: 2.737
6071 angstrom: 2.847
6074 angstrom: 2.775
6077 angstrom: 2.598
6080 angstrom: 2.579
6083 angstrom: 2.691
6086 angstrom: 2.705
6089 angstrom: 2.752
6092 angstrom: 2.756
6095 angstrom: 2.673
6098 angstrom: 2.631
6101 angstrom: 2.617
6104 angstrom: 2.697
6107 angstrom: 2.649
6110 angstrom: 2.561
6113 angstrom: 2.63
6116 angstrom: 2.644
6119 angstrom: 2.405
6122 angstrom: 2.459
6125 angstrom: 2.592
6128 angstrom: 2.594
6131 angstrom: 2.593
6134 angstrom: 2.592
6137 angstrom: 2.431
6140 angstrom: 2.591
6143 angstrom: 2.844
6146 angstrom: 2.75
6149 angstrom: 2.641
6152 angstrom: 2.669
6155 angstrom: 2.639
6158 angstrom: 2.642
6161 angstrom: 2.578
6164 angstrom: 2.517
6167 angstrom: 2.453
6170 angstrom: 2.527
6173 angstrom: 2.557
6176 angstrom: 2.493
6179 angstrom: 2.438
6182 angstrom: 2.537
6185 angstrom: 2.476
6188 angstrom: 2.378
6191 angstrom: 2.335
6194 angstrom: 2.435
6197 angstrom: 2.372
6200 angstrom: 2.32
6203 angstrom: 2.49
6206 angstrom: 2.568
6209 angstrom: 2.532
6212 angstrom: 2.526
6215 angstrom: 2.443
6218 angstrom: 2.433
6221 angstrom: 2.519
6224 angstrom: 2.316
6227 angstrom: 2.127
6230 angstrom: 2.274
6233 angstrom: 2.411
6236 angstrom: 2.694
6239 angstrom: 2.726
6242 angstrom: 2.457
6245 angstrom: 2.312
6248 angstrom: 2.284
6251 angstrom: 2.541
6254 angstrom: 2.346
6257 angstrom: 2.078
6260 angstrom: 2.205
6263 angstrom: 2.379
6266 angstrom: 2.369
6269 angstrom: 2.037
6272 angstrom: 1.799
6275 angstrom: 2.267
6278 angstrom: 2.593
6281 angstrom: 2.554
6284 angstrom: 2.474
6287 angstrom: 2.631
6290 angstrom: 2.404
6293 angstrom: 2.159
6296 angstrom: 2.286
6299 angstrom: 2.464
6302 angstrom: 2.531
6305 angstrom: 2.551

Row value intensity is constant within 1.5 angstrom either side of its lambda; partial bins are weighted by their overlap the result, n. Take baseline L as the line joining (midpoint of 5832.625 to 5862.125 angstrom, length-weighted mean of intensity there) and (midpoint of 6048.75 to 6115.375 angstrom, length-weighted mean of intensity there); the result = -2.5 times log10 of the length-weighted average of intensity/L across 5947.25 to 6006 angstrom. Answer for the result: 0.00 mag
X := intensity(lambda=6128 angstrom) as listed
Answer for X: 2.594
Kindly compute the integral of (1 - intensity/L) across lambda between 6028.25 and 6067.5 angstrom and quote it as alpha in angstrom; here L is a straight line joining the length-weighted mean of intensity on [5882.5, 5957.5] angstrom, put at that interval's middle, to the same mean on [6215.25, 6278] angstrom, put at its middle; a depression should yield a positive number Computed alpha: -3.76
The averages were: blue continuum 2.53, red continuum 2.34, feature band 2.69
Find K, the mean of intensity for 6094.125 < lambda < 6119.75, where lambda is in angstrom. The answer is 2.62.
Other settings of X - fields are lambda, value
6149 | 2.641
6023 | 2.395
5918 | 2.648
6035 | 2.826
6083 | 2.691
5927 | 2.817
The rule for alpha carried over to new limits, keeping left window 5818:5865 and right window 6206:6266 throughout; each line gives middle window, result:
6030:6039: -0.7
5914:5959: -1.3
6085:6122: -2.4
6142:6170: -2.1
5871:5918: 1.8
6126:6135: -0.5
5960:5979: -0.5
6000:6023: -0.3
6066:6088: -1.9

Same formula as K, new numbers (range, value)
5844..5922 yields 2.52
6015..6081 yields 2.65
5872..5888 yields 2.49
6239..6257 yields 2.39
